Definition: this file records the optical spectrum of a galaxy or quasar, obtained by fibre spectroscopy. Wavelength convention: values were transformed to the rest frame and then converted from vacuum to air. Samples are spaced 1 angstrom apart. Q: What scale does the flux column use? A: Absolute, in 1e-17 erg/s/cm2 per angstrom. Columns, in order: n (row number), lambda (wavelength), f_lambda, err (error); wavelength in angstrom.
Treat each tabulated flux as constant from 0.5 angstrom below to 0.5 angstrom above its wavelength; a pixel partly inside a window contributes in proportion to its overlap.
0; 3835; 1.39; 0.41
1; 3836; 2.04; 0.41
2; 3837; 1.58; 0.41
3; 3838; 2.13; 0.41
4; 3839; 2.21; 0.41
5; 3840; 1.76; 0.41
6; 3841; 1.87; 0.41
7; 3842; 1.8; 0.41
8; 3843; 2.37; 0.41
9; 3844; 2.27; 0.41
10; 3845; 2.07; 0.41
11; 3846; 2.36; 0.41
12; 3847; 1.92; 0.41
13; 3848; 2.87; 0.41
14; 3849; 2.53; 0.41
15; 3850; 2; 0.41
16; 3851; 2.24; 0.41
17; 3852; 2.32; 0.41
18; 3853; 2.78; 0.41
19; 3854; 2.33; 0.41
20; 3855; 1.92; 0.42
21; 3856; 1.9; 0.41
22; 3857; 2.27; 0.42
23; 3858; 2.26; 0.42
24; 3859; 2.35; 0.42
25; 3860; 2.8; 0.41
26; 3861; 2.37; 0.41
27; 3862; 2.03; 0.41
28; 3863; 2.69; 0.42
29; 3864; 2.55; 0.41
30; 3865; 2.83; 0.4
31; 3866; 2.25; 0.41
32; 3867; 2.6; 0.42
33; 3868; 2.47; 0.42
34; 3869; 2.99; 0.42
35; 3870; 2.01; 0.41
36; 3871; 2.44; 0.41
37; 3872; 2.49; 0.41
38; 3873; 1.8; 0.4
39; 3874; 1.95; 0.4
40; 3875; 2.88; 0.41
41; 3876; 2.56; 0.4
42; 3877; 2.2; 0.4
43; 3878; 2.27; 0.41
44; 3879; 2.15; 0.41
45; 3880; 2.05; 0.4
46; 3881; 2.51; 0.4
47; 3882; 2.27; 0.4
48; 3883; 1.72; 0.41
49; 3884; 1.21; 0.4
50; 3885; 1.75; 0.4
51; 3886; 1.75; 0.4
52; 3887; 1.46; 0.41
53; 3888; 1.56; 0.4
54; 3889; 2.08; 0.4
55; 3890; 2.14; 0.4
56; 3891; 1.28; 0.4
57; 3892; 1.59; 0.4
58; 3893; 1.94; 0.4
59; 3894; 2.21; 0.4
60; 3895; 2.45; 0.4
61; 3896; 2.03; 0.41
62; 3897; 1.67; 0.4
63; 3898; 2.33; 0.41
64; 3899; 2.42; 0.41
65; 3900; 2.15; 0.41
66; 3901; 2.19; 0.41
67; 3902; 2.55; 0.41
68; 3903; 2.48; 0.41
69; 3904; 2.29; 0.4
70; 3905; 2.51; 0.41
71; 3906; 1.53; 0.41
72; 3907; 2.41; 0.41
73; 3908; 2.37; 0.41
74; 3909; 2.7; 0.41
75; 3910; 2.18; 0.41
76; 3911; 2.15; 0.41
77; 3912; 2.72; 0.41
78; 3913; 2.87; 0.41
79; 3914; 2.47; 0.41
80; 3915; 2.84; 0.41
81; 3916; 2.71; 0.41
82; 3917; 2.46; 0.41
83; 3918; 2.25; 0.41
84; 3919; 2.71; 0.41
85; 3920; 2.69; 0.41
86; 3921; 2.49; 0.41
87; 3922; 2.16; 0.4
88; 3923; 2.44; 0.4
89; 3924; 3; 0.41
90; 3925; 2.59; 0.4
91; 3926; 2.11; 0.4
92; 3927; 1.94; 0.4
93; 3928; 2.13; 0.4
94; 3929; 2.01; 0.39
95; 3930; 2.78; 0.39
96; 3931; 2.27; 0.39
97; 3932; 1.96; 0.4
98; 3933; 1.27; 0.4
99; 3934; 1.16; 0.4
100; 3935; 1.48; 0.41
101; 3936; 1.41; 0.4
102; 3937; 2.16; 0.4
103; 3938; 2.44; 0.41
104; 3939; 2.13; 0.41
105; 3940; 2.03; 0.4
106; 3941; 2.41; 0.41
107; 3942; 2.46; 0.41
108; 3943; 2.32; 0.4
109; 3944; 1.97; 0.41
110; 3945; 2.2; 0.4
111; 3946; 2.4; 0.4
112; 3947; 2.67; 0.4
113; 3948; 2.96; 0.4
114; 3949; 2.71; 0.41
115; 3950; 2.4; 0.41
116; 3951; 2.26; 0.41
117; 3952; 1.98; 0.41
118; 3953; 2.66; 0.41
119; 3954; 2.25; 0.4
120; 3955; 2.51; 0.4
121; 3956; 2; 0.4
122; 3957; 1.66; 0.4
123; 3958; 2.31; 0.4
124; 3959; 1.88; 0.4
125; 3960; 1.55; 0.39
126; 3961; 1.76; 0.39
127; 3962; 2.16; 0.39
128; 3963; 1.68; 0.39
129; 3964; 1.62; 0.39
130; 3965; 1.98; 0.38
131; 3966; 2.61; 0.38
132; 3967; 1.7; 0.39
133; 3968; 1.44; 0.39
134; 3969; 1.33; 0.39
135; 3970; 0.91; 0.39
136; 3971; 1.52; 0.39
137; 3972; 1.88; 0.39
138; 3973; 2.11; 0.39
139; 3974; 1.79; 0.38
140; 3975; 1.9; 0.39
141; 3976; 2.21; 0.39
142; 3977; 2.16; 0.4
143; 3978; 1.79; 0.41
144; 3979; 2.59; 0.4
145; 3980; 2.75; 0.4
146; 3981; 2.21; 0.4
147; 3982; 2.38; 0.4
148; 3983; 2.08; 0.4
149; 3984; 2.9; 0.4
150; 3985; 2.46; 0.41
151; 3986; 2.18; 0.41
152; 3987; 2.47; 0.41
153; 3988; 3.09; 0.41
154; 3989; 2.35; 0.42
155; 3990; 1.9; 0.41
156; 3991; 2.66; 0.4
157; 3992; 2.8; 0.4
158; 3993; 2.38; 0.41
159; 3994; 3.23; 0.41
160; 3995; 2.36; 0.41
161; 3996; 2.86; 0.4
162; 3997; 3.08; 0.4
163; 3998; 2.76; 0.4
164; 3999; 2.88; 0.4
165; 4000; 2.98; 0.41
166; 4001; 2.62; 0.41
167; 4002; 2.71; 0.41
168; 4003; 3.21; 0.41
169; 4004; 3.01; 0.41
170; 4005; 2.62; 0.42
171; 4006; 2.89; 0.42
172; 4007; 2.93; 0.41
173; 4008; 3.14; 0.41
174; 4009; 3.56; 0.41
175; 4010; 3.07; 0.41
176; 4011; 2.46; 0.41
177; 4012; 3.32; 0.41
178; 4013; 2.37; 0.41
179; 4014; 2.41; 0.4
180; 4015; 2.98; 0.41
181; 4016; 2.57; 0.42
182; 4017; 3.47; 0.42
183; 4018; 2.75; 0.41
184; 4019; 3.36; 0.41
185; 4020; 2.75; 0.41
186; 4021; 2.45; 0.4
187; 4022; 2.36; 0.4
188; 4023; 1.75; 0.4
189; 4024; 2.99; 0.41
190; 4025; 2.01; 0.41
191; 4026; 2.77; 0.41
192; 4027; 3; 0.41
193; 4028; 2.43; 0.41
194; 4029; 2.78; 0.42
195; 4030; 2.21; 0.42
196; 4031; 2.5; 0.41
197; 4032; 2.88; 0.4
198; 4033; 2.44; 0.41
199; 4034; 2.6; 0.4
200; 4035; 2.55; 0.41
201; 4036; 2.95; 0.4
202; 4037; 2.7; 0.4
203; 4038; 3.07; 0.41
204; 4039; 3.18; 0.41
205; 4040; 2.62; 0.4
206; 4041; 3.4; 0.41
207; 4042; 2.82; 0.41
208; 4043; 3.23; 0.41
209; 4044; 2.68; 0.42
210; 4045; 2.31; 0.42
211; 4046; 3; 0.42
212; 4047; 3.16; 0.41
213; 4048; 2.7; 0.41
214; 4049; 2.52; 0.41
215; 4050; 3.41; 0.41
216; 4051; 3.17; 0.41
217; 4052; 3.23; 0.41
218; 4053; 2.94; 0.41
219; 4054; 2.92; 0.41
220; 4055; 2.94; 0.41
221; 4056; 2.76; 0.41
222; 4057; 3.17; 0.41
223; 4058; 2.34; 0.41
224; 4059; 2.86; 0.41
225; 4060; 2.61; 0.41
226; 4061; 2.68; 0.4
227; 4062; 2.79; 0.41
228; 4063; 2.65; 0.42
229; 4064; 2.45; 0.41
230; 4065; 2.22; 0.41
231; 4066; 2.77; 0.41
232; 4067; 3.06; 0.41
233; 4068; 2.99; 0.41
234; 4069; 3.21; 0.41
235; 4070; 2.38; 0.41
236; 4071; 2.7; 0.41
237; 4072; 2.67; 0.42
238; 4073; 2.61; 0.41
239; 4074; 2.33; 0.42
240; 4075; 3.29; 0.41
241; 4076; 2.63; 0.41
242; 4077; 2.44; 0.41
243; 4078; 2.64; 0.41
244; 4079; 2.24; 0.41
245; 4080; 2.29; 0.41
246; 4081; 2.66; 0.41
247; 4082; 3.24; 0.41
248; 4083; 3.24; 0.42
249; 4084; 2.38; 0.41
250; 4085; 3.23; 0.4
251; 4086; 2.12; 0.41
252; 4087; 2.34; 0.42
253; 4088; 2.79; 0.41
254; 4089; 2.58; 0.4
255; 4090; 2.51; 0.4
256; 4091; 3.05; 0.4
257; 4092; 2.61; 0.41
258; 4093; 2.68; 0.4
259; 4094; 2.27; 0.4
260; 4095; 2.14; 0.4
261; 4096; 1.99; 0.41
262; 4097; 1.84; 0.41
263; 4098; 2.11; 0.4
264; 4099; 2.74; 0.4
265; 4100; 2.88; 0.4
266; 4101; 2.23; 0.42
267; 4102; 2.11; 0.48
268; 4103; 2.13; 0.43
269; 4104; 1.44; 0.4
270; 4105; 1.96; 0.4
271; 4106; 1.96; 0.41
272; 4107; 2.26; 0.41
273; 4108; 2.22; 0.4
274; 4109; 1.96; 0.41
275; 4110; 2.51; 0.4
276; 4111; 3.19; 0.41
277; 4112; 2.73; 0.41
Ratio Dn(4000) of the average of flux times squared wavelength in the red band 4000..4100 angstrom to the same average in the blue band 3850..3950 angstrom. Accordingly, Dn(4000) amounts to 1.31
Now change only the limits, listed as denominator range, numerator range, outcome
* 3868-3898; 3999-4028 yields 1.45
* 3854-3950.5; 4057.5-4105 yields 1.24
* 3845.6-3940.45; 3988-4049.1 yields 1.32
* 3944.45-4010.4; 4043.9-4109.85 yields 1.15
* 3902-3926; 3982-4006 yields 1.13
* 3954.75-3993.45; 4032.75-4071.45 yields 1.41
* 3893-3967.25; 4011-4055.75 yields 1.31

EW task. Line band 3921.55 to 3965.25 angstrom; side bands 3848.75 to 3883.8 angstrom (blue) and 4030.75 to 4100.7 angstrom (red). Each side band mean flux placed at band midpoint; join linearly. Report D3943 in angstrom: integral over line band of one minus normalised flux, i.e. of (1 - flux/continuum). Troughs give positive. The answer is 5.9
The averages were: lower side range 2.33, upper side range 2.72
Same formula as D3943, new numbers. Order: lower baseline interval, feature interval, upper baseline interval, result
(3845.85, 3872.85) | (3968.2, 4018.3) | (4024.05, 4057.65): 3.3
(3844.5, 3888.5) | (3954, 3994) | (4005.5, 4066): 7.4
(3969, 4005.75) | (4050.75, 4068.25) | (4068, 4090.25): -1.2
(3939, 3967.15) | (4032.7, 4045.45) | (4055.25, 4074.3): -1.2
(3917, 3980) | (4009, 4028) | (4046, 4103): -2.4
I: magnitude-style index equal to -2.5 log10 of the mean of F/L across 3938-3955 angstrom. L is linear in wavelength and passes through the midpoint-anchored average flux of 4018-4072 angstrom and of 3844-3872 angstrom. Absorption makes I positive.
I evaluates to 0.08 mag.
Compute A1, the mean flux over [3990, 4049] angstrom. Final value 2.78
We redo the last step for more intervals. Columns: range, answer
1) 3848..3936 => 2.24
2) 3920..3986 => 2.12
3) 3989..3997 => 2.61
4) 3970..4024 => 2.58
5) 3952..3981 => 1.96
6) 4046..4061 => 2.9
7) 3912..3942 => 2.27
